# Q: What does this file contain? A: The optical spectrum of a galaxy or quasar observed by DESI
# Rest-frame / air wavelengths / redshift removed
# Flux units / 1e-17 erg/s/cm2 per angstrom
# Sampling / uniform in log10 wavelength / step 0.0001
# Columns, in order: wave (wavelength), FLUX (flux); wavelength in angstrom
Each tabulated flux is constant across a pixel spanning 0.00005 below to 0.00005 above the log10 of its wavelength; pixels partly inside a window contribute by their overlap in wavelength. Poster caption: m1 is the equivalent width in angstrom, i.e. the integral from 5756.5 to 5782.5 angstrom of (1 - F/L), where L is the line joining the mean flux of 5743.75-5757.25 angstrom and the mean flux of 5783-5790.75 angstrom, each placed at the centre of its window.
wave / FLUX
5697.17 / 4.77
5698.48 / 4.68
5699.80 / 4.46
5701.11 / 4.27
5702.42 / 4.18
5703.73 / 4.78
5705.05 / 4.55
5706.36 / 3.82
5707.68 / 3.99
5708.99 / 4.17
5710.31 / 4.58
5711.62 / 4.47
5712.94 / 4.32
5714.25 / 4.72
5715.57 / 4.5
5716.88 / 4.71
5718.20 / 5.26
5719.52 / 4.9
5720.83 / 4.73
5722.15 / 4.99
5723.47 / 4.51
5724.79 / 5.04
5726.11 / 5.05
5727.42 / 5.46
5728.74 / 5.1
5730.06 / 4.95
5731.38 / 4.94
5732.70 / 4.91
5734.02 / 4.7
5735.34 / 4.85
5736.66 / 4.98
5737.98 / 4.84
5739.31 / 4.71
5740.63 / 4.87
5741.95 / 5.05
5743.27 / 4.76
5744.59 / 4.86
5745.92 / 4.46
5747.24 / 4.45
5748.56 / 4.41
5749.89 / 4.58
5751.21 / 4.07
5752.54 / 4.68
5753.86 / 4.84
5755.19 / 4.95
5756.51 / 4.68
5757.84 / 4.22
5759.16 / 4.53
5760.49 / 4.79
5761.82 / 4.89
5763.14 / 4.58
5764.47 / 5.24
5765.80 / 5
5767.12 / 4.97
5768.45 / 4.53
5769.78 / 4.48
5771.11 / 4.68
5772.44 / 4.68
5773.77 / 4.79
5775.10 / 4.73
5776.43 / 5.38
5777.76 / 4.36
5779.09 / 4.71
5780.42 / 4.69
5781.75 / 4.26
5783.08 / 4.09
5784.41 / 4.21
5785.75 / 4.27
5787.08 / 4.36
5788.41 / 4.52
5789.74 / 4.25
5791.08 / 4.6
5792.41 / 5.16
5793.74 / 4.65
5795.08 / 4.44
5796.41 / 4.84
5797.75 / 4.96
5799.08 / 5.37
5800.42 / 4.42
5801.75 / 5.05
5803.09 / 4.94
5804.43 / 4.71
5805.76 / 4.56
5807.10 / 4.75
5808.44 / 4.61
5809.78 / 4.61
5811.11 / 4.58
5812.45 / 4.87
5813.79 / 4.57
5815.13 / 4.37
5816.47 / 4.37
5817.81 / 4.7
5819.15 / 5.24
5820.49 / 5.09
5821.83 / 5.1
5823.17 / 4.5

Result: -1.5 angstrom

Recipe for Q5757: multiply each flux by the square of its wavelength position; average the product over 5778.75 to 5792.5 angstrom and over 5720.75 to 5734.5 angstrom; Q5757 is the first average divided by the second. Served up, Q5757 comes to 0.91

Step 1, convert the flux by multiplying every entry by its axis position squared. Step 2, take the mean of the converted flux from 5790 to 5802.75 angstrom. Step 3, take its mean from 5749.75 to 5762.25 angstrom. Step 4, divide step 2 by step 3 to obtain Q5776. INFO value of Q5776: 1.1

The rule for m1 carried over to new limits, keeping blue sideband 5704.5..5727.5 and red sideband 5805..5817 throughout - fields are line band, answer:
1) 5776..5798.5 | 0.2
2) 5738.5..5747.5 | -0.2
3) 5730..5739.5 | -0.5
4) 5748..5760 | 0.2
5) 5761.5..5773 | -0.4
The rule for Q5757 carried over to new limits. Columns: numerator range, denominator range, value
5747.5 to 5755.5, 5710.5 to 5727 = 0.97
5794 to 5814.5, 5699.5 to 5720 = 1.10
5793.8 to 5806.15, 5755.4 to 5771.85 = 1.03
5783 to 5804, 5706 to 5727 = 1.03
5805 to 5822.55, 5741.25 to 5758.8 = 1.05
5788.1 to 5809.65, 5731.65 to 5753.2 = 1.03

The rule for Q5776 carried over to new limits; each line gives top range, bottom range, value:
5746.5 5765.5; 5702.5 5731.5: 1.00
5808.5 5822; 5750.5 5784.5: 1.03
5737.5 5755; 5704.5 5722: 1.04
